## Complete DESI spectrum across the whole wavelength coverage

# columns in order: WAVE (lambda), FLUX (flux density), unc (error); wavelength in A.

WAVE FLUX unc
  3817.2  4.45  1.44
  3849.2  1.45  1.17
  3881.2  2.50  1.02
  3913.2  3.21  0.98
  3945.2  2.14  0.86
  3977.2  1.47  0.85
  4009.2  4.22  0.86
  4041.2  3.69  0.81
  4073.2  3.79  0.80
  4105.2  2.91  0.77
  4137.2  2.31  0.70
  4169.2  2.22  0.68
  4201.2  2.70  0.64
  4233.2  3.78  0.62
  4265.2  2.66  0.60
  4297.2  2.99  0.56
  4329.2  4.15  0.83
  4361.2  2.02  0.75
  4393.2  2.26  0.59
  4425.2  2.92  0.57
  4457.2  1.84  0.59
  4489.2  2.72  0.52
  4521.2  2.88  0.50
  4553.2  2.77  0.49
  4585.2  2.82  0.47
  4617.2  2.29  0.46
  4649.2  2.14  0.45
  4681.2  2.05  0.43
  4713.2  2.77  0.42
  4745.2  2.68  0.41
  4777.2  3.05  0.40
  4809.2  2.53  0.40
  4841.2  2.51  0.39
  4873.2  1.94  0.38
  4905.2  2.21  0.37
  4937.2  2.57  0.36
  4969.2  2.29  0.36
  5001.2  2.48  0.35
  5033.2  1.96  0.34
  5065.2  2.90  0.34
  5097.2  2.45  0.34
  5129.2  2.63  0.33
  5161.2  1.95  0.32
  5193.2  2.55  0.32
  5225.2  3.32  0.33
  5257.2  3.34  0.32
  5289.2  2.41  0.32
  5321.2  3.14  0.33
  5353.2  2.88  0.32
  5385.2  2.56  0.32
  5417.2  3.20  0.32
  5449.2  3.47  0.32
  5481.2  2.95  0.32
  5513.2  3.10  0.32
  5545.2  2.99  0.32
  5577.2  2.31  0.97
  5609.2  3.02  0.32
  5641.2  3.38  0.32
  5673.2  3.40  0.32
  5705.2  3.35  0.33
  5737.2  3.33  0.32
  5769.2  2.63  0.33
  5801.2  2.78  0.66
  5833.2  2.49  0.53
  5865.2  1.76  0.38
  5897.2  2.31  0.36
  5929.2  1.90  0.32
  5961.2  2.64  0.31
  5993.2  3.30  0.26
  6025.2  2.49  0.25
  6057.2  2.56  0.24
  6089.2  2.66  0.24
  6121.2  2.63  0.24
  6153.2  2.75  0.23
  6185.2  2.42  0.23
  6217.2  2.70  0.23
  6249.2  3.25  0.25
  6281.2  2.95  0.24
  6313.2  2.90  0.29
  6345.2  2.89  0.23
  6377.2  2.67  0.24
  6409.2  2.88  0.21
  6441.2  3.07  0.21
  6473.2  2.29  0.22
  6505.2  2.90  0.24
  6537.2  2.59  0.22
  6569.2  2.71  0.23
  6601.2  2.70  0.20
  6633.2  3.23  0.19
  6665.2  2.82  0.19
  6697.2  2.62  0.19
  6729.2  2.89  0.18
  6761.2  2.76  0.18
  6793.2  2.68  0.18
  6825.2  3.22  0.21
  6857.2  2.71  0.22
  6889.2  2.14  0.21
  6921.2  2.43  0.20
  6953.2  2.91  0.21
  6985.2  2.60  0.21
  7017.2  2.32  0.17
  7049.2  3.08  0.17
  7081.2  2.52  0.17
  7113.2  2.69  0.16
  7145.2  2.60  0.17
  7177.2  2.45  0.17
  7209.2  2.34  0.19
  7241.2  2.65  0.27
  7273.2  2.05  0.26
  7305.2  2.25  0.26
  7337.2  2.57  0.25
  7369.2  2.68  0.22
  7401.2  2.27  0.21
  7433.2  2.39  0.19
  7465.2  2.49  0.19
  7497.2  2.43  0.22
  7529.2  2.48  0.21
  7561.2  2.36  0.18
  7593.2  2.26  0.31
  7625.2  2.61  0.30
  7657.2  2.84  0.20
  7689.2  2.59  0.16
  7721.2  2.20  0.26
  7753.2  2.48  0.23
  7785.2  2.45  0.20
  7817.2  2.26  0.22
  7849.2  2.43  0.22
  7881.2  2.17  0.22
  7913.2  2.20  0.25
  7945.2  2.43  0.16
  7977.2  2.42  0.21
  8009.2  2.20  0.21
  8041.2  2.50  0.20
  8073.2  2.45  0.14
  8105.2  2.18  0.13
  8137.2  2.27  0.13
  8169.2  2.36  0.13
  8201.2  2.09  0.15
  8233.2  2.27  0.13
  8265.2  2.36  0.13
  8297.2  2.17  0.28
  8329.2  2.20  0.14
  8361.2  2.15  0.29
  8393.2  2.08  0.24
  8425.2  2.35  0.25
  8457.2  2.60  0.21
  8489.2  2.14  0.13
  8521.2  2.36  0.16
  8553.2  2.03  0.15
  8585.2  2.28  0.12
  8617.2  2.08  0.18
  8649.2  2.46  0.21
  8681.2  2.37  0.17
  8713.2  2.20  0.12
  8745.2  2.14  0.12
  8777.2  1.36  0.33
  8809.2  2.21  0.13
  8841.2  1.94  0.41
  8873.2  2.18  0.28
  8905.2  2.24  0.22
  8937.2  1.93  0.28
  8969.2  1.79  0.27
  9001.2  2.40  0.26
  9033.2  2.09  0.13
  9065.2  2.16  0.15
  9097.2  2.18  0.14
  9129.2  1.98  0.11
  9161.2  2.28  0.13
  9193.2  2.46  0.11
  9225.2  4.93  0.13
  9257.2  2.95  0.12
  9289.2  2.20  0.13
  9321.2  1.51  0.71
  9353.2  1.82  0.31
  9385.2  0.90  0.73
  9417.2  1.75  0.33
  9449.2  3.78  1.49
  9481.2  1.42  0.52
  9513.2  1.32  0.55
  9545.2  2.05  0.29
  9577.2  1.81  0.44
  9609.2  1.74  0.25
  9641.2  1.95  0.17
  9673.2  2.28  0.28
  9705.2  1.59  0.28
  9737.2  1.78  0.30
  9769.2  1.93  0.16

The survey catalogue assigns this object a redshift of 0.406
